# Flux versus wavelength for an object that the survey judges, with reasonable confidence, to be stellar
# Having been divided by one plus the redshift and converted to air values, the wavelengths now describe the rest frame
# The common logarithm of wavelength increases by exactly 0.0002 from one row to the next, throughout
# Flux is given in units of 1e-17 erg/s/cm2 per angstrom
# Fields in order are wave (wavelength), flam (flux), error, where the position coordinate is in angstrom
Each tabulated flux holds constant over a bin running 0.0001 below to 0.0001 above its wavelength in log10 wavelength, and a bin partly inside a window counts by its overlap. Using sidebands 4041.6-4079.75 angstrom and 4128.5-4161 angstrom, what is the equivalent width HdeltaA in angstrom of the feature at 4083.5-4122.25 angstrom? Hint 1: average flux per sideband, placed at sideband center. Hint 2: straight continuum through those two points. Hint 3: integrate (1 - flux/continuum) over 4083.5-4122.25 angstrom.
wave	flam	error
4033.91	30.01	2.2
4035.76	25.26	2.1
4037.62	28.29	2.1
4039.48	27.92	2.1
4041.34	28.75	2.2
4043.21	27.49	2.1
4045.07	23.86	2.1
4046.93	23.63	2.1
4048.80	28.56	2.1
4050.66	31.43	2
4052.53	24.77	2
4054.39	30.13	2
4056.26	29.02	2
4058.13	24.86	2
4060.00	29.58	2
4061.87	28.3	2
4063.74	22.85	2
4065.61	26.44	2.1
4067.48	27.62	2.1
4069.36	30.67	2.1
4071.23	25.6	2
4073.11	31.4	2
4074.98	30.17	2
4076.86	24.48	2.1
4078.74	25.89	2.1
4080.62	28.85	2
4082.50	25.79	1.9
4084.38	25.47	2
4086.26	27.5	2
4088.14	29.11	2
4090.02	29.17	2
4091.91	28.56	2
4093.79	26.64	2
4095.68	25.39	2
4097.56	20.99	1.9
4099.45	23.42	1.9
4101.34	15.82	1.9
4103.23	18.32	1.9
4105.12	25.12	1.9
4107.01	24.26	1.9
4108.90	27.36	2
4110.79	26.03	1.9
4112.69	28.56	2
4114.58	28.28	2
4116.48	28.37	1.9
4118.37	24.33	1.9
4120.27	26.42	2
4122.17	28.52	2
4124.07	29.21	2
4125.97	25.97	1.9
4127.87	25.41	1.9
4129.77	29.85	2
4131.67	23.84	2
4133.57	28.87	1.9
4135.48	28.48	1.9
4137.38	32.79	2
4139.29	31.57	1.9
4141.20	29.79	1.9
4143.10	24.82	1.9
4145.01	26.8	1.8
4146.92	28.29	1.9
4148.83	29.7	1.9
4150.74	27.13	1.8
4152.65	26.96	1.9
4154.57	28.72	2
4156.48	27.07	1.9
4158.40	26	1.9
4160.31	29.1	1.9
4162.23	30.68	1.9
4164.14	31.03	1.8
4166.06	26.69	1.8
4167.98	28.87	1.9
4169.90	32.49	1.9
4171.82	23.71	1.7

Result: 3.12 angstrom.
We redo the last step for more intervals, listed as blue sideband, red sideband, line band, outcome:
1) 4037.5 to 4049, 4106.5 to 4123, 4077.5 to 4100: 0.4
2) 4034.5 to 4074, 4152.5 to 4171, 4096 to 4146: 3.6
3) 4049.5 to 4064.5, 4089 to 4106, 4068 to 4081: -1.1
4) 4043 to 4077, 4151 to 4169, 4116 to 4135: 0.6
